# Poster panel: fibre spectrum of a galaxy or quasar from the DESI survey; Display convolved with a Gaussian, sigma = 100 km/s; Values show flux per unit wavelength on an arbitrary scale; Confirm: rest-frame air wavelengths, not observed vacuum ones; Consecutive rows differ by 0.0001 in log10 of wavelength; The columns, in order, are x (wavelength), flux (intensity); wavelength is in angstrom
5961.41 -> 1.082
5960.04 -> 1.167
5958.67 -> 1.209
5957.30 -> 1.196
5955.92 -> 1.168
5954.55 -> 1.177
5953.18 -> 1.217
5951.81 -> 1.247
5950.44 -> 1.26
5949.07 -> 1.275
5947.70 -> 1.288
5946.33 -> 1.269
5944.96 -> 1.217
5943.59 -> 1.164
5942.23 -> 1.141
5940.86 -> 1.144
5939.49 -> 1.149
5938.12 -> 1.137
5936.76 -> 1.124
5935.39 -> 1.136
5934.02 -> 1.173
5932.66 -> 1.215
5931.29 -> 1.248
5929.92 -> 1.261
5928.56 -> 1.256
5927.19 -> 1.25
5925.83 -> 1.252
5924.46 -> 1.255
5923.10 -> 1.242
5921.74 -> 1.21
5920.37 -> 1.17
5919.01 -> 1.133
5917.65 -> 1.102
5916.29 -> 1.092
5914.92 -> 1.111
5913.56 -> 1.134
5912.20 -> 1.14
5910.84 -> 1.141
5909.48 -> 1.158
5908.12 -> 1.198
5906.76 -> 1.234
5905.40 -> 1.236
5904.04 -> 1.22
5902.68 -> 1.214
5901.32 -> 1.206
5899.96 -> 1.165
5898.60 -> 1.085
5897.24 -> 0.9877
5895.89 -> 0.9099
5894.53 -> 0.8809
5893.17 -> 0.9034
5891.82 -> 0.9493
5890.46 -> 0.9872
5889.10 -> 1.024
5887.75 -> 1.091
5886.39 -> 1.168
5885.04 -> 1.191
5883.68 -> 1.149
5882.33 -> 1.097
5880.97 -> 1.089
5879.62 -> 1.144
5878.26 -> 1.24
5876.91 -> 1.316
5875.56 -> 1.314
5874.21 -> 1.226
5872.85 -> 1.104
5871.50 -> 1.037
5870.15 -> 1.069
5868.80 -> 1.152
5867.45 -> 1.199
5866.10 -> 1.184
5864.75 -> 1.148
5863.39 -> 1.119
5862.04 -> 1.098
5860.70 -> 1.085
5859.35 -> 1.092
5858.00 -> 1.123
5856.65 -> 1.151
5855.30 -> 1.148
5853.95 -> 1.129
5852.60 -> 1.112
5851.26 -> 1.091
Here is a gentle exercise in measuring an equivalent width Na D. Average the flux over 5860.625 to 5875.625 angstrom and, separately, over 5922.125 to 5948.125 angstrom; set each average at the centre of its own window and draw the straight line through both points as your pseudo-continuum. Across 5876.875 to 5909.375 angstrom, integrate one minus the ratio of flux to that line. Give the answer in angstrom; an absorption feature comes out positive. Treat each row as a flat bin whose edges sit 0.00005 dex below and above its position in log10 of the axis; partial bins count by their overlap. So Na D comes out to 1.6 angstrom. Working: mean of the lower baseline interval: 1.14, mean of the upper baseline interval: 1.21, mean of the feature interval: 1.11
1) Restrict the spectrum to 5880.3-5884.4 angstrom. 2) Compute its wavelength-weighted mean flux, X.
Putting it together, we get 1.11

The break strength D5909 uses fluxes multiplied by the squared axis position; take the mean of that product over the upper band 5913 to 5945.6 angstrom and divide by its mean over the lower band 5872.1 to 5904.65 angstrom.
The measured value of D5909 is 1.1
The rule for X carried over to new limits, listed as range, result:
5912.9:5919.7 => 1.11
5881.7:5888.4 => 1.14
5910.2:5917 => 1.12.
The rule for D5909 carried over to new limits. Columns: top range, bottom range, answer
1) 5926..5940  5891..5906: 1.14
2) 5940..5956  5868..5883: 1.07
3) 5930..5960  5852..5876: 1.08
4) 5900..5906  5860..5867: 1.09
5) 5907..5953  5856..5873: 1.09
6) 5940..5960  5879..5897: 1.18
